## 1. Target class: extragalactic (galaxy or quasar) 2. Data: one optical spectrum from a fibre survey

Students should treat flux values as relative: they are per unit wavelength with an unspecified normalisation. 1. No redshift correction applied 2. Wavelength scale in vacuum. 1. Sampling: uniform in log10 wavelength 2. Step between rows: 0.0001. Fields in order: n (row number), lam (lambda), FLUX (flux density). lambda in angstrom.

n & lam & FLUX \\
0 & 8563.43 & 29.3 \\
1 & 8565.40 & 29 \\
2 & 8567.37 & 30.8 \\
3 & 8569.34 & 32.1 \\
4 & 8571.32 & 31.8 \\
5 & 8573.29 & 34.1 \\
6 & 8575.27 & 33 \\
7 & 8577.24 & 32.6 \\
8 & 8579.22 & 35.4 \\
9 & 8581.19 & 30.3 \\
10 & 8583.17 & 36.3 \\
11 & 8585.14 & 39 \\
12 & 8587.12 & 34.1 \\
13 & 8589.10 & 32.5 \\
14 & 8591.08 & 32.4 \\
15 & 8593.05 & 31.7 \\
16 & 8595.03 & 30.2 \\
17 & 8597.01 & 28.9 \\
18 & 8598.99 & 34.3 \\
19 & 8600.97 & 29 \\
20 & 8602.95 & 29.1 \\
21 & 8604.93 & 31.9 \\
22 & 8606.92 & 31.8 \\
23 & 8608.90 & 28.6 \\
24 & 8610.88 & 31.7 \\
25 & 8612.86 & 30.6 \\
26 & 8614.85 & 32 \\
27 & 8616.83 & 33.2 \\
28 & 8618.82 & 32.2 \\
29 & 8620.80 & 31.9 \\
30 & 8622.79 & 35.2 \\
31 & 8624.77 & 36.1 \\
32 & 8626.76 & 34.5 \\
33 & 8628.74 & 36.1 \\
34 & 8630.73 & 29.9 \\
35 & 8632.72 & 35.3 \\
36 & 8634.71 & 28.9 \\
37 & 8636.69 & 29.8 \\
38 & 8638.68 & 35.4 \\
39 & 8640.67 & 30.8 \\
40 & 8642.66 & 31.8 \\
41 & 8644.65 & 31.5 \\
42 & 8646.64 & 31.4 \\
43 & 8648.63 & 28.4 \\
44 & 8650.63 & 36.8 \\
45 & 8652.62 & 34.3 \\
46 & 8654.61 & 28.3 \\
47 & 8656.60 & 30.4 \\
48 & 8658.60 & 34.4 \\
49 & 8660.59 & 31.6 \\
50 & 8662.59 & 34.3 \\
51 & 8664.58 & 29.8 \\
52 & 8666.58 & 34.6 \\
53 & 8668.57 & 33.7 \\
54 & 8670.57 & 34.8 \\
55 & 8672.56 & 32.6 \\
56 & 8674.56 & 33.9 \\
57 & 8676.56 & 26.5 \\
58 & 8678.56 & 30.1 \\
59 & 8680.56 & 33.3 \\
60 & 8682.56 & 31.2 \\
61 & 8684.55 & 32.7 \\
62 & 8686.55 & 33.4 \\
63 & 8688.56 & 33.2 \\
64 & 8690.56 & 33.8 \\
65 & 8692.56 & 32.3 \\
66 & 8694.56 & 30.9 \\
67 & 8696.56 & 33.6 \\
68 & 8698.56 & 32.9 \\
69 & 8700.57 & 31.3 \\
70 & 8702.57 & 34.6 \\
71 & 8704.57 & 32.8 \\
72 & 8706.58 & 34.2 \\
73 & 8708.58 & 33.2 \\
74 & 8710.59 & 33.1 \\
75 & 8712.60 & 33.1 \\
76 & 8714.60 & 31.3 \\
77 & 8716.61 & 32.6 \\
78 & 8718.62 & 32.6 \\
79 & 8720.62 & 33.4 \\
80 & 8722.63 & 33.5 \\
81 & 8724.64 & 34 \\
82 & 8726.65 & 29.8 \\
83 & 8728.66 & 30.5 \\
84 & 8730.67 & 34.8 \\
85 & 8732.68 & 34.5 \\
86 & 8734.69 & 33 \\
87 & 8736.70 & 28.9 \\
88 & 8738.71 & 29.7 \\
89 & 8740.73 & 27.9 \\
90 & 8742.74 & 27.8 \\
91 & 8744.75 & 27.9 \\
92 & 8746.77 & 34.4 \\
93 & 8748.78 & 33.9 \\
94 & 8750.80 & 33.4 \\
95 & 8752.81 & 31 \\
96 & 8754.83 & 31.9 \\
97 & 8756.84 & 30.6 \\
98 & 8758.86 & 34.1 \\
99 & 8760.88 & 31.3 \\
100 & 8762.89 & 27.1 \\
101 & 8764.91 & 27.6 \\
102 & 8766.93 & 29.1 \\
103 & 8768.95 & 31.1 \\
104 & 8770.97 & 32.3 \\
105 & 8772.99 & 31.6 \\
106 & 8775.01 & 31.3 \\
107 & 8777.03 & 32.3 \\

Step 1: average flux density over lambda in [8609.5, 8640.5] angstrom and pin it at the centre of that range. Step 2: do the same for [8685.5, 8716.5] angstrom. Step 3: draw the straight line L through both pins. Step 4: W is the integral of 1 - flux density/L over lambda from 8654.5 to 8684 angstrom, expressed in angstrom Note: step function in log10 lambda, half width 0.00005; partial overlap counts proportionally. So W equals 0.7 angstrom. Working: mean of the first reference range 32.8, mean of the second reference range 32.9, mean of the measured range 32.1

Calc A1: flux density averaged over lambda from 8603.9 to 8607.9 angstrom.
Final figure 31.8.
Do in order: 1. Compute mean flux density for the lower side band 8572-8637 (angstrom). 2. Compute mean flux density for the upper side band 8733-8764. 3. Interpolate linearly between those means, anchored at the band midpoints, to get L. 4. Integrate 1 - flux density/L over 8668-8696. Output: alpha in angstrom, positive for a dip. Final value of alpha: -0.6 angstrom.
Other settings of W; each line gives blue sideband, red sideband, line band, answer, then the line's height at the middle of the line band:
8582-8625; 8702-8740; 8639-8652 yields 0.1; 32.4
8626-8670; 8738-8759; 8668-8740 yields -1.9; 31.6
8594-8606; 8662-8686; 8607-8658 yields -1.5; 31.3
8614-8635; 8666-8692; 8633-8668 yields 1.0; 33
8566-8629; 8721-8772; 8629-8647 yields 0.2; 32.2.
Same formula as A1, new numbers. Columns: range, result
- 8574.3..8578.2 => 32.8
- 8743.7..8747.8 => 31.1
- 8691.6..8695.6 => 31.6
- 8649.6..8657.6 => 32.4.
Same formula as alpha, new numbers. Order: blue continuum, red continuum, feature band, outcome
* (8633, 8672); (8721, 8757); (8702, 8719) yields -0.66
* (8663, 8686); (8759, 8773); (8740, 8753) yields -0.16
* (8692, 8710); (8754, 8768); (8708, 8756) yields -0.60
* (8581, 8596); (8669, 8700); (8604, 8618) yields 0.76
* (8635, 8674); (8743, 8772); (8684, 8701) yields -0.47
